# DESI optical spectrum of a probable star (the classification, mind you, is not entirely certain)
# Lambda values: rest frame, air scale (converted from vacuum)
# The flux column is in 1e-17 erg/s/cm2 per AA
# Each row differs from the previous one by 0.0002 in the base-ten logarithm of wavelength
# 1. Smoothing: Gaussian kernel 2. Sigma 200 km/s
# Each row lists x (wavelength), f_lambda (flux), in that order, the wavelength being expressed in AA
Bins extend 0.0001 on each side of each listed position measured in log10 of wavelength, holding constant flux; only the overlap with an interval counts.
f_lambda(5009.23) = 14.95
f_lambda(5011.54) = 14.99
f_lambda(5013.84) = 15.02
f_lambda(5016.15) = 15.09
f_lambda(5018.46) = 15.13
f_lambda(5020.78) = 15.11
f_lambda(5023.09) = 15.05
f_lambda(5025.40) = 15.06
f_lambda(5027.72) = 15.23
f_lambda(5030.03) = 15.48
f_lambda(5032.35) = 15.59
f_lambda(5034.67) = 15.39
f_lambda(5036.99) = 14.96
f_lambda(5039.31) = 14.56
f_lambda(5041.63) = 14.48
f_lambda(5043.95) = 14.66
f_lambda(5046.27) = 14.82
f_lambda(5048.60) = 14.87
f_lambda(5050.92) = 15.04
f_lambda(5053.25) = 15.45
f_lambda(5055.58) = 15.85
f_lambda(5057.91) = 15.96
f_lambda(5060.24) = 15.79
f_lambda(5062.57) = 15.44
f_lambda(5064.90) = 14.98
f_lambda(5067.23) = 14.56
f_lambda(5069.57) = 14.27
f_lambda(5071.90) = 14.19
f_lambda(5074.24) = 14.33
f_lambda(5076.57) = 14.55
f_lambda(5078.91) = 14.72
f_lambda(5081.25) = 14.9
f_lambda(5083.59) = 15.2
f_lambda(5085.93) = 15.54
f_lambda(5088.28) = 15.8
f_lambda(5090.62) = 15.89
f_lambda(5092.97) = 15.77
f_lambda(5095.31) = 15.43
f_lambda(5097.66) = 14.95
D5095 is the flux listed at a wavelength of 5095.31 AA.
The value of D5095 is 15.43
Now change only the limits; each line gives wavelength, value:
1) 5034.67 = 15.39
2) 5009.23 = 14.95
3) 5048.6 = 14.87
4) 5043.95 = 14.66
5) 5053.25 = 15.45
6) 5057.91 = 15.96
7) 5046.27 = 14.82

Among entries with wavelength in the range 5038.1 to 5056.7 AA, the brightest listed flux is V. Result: 15.85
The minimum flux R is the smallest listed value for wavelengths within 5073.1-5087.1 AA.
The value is 14.33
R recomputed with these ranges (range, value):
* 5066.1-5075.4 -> 14.19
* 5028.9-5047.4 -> 14.48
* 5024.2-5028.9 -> 15.06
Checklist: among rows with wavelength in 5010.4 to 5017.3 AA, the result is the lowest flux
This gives 14.99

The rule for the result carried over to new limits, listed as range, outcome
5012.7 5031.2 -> 15.02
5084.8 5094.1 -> 15.54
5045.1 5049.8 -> 14.82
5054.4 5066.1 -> 14.98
